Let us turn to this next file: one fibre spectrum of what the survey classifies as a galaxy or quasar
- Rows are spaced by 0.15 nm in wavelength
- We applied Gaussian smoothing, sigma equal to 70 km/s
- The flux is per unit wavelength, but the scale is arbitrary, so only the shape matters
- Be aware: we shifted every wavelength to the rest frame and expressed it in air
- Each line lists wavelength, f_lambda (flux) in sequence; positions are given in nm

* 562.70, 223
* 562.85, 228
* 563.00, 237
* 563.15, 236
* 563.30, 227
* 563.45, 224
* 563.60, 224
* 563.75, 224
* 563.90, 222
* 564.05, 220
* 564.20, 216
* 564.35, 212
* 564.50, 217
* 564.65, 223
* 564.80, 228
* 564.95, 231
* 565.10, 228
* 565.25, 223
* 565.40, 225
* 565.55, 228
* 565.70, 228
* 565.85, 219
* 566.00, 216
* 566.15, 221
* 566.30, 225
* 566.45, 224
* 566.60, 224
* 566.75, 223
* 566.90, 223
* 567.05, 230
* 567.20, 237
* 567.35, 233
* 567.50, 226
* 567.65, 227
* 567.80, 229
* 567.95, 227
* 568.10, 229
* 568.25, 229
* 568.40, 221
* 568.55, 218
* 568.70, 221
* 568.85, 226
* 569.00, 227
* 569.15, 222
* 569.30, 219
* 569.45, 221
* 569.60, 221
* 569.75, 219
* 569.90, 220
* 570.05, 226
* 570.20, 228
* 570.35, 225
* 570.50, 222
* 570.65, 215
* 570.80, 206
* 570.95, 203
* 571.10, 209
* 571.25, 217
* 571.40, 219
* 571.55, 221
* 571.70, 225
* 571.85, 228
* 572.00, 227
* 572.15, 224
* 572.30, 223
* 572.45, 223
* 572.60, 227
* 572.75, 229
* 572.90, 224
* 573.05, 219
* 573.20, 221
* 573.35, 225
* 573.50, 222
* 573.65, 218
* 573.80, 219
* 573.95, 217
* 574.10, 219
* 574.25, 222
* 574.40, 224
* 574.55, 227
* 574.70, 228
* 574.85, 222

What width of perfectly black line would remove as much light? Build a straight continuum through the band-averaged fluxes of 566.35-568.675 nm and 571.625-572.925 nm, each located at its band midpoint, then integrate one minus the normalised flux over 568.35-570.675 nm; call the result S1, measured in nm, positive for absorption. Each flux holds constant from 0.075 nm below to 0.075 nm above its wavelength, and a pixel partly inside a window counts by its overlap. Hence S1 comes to 0.04 nm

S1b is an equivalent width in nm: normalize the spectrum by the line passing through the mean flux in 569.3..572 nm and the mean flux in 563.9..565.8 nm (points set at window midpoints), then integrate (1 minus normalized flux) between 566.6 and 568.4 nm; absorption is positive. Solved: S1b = -0.05 nm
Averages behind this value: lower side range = 223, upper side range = 219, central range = 228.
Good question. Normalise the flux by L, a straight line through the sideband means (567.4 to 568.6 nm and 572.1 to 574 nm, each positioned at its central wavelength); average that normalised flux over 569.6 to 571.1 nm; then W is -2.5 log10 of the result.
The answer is 0.03 mag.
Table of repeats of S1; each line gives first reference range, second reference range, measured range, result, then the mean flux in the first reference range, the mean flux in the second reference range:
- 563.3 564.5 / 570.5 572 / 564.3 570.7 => -0.16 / 220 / 217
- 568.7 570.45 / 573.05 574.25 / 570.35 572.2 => 0.03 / 223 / 220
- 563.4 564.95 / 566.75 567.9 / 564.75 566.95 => 0.01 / 221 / 229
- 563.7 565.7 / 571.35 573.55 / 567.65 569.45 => -0.01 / 223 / 224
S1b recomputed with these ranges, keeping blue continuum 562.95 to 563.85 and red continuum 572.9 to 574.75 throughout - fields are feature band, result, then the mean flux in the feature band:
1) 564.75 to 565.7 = 0.00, 227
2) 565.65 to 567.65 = 0.01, 225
